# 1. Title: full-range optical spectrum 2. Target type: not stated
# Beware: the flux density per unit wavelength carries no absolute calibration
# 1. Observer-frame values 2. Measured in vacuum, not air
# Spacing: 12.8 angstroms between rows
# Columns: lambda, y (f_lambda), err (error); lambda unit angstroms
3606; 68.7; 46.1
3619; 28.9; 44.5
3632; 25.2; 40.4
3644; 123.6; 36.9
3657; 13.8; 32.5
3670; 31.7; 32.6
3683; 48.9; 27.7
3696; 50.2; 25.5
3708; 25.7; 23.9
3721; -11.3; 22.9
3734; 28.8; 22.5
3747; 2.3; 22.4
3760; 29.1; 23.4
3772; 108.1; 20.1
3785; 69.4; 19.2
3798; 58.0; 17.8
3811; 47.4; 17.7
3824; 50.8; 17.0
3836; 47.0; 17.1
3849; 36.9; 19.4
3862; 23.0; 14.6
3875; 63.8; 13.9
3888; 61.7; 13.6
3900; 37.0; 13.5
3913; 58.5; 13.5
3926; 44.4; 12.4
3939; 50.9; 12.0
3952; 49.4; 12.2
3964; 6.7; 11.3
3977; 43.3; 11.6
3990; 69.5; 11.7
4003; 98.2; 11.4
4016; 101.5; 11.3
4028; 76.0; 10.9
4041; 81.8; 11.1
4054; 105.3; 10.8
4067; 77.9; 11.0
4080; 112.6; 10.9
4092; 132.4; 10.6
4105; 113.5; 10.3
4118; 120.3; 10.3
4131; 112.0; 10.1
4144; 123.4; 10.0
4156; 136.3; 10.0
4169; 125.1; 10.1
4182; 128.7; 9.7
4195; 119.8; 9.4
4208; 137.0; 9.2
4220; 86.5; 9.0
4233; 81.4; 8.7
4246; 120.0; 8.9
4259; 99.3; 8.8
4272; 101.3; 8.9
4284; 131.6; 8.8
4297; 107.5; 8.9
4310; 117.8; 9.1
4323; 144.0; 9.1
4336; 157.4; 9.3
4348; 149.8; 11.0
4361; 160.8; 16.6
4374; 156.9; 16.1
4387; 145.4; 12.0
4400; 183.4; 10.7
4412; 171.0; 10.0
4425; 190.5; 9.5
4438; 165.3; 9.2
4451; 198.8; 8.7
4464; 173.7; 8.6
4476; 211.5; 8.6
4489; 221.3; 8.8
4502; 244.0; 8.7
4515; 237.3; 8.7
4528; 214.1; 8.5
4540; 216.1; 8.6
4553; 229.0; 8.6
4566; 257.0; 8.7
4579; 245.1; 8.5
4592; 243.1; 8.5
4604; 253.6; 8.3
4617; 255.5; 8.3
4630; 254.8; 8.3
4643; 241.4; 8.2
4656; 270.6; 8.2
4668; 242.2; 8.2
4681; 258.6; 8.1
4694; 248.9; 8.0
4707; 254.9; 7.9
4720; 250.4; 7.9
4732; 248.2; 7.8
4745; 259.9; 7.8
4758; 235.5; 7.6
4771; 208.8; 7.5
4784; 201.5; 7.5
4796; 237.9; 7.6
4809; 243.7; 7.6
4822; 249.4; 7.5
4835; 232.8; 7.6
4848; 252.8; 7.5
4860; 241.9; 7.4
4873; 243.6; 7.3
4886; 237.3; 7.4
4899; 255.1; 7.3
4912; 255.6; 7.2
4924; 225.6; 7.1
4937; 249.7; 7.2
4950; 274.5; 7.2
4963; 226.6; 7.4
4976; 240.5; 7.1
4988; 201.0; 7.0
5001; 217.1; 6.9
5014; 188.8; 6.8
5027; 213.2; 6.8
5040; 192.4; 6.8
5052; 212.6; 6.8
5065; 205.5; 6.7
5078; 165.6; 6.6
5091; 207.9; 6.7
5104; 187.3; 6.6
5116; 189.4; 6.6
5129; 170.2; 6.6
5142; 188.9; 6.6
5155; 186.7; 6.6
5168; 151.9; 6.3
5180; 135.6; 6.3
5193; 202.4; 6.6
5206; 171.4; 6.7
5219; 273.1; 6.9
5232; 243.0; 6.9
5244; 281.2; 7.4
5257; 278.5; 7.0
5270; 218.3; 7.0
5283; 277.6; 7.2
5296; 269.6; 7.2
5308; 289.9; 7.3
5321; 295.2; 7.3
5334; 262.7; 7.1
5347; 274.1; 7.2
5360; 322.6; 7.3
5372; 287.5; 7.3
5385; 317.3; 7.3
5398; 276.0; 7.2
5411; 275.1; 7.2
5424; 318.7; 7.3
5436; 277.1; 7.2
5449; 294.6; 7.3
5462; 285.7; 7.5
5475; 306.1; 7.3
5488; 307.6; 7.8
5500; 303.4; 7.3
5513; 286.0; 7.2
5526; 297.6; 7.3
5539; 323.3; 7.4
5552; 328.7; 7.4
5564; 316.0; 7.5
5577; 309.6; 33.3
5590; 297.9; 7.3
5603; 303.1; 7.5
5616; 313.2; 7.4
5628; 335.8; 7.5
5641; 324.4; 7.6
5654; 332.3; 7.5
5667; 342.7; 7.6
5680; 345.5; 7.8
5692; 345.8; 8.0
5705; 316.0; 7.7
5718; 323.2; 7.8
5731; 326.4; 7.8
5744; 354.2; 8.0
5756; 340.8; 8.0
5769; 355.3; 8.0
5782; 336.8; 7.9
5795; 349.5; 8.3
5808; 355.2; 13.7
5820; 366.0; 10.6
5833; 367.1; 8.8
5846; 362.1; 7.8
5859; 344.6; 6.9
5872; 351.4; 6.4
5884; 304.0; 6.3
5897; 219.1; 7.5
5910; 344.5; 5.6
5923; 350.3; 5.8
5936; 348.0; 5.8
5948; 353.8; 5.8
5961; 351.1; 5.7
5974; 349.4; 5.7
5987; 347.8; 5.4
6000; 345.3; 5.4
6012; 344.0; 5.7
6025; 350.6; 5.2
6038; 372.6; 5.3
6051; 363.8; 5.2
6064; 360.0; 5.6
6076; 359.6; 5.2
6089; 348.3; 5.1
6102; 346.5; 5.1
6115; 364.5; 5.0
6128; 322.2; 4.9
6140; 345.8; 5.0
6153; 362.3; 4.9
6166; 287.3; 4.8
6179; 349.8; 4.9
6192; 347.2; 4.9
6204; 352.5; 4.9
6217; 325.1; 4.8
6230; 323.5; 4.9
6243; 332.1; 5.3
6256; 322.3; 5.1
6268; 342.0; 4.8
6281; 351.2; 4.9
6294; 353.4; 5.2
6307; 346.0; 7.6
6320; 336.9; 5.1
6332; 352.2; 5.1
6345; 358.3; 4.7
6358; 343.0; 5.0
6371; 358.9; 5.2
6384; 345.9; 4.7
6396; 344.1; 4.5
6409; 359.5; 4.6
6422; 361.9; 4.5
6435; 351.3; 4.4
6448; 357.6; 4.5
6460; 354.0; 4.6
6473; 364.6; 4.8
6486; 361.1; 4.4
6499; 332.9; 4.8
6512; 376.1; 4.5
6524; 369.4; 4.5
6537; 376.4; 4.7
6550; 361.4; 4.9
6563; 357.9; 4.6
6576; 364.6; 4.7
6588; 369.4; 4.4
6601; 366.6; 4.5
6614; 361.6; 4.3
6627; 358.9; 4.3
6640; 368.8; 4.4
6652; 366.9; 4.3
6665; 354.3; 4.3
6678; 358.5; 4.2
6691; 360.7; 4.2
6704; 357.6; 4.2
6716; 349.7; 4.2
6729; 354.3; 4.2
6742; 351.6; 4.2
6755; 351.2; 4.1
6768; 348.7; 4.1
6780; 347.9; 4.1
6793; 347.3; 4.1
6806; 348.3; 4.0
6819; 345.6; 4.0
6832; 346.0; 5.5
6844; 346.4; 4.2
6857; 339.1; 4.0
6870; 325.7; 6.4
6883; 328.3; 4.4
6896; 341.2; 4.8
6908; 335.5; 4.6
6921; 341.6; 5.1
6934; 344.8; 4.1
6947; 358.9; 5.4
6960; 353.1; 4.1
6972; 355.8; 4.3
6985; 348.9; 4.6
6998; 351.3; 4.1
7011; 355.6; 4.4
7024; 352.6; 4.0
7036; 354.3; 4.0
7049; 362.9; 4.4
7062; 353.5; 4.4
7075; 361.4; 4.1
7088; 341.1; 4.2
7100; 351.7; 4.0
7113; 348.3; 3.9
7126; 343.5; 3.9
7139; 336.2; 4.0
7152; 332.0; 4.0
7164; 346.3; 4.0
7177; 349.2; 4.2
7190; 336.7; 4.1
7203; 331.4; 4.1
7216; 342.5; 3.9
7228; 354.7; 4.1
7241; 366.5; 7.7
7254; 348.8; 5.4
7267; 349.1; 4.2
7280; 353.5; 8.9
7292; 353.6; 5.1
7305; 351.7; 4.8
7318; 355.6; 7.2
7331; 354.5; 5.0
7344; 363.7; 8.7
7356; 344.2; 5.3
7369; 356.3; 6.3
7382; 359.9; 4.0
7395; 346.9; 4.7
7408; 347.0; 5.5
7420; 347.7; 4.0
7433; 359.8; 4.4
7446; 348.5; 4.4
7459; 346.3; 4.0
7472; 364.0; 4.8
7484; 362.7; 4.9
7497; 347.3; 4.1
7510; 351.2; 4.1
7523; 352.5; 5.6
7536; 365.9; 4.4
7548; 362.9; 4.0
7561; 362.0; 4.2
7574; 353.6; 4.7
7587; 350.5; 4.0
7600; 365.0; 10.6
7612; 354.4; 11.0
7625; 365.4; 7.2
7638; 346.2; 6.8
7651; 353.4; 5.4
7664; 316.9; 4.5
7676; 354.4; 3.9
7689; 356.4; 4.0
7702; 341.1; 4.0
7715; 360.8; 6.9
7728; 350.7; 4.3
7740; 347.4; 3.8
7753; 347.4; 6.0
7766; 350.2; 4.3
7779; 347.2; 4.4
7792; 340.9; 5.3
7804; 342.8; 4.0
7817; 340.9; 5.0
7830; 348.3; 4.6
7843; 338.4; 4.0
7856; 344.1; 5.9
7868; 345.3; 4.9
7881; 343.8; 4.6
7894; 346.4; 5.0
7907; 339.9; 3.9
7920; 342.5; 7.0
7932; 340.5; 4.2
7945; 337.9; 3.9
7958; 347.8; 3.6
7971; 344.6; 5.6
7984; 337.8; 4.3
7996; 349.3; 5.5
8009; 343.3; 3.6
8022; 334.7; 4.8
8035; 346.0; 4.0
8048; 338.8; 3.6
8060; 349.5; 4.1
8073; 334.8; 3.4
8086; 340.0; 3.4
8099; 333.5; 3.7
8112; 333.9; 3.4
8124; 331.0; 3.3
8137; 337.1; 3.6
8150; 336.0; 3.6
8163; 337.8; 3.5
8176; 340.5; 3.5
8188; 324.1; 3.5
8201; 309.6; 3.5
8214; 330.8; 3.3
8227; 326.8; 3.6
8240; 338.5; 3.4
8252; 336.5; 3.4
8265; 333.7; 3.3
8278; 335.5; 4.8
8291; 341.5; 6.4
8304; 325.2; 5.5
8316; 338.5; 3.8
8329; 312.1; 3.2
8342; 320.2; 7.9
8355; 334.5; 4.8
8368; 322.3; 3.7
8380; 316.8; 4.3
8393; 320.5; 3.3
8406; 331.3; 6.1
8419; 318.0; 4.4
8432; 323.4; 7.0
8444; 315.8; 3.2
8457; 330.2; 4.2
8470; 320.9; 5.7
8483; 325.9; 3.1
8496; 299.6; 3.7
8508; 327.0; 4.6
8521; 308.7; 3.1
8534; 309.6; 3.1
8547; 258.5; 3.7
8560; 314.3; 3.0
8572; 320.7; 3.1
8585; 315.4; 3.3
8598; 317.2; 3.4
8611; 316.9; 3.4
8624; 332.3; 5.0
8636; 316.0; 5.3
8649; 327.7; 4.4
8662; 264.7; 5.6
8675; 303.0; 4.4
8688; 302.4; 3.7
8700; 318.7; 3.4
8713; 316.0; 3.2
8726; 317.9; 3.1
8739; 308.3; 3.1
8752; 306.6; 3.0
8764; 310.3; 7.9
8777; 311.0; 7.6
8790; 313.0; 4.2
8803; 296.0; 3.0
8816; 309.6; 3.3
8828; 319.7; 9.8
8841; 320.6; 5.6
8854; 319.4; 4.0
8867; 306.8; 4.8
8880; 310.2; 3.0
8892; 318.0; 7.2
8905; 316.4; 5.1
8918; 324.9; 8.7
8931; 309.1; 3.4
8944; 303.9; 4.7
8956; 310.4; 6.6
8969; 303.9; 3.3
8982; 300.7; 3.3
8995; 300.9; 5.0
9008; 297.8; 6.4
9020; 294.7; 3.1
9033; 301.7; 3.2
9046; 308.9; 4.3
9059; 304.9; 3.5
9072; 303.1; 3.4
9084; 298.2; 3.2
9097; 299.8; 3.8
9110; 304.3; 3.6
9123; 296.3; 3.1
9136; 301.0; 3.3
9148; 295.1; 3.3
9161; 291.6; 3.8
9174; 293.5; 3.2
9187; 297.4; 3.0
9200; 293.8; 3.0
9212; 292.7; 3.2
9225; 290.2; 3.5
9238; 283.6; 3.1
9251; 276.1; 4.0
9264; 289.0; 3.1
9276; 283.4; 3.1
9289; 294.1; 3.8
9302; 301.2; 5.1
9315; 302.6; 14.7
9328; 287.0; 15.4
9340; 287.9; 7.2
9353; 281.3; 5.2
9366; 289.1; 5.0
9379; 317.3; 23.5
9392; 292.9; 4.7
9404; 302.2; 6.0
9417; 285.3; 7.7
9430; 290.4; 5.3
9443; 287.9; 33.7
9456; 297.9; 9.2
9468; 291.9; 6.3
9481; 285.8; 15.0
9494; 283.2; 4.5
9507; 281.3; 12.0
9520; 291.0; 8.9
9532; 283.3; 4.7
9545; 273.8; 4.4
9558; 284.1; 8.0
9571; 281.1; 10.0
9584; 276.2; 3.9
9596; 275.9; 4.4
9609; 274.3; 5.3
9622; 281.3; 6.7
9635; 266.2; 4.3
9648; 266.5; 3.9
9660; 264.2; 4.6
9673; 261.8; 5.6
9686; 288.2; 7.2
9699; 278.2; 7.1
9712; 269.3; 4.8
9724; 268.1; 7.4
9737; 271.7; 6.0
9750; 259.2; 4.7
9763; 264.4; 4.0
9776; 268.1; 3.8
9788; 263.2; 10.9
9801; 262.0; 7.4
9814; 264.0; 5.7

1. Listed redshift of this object 0.000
